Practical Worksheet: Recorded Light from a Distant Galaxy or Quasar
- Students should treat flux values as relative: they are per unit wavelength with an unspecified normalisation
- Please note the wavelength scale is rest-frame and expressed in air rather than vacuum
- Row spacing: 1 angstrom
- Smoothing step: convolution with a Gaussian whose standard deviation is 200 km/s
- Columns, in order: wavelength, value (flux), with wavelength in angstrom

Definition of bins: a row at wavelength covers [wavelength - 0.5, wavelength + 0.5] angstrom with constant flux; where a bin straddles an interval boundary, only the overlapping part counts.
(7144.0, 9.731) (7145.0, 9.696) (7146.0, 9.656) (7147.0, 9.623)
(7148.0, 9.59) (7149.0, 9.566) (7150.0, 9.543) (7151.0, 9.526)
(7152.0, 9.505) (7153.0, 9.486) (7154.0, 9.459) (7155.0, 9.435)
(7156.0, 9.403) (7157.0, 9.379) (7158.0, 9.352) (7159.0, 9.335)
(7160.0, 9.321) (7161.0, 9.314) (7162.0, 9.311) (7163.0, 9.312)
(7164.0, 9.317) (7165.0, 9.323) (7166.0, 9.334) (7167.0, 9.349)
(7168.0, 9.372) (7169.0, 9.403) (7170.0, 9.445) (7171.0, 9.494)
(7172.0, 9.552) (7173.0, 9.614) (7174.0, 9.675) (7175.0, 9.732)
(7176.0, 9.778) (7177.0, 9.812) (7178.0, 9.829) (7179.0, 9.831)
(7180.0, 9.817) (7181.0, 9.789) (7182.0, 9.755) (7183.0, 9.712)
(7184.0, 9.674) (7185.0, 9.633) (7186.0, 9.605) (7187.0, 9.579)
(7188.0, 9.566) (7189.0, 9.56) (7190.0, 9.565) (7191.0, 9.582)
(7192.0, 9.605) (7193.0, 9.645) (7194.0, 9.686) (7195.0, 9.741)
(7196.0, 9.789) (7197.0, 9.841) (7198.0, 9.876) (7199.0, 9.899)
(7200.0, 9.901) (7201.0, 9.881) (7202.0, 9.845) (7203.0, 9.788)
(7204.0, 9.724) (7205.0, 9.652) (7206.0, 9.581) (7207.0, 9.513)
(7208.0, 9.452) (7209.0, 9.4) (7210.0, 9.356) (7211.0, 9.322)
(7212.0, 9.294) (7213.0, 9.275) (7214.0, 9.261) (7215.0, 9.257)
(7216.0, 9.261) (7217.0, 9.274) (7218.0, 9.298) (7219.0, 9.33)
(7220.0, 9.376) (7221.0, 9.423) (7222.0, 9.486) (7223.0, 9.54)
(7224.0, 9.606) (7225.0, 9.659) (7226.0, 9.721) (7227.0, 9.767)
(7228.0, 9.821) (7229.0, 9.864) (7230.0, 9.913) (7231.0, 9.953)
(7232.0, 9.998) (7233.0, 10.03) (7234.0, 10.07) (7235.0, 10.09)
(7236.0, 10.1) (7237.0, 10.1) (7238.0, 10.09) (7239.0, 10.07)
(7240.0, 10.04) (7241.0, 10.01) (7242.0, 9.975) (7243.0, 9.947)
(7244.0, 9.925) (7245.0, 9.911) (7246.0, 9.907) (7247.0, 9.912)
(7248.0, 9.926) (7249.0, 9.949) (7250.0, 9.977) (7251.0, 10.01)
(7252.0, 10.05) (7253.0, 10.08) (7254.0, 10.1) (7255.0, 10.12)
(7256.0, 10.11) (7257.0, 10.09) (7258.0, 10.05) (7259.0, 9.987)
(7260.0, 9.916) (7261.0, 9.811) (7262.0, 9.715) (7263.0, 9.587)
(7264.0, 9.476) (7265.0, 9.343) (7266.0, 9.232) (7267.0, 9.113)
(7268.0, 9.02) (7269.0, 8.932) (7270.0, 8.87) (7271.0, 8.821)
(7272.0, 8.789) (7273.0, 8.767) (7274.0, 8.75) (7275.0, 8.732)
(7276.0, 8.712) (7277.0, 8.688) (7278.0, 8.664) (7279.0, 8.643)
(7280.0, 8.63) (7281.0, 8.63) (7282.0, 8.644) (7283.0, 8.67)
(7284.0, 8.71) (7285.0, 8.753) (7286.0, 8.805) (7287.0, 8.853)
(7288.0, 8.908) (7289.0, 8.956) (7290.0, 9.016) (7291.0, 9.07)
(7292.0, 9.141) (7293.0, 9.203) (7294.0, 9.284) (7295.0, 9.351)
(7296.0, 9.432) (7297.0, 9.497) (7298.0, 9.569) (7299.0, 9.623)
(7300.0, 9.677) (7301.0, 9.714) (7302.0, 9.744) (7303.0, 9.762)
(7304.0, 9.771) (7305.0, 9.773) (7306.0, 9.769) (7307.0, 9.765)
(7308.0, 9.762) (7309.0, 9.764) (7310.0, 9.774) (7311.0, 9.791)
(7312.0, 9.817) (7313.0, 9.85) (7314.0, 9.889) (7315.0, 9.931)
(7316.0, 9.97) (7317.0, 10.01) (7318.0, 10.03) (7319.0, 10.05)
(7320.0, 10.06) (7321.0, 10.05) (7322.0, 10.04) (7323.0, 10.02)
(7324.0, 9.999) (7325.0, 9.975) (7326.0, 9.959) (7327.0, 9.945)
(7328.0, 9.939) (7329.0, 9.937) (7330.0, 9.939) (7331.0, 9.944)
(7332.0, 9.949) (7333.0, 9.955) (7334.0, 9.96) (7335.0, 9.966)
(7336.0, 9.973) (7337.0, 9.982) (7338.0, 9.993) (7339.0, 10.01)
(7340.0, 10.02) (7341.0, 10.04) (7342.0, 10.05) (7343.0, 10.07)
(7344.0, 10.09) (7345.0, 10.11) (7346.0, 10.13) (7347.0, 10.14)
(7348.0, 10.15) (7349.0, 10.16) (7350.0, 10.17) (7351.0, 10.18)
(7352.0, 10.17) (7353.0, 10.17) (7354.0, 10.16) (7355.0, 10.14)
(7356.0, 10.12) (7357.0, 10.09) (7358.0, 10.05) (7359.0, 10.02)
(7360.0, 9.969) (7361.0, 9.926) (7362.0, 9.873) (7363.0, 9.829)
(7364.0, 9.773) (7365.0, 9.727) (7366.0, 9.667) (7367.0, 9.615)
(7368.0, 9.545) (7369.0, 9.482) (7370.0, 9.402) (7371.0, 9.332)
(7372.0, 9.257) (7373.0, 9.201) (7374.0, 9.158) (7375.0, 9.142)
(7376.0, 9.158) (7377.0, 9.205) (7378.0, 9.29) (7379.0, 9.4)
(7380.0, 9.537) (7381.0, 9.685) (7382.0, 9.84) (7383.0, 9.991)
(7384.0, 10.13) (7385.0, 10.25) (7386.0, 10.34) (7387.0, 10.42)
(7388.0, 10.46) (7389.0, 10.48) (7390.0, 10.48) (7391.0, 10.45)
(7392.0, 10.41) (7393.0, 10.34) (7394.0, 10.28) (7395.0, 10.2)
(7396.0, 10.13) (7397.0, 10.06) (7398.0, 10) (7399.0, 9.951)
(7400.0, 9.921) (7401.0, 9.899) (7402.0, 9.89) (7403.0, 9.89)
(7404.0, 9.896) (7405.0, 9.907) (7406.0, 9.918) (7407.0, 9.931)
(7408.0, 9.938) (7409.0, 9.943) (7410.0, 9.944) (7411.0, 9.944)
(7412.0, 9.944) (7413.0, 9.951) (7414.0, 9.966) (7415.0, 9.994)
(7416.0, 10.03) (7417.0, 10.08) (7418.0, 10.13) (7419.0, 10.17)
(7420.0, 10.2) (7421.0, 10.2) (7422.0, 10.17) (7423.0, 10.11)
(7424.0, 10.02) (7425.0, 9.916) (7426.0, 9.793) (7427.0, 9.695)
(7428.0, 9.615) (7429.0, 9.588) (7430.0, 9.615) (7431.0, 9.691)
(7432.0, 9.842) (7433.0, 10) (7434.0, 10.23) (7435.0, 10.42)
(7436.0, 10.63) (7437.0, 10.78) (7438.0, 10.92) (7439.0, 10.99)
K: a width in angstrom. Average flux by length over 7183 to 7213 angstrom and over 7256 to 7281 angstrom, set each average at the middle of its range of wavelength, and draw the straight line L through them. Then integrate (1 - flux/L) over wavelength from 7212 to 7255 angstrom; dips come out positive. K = -1.8 angstrom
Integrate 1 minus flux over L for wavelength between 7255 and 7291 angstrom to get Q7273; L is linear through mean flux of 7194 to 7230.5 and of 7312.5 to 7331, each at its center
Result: 2.5 angstrom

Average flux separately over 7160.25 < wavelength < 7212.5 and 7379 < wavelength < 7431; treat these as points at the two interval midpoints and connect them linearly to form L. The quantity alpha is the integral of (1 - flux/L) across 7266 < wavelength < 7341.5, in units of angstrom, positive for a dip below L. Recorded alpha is 2.7 angstrom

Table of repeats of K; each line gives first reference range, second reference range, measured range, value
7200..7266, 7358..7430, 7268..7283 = 1.61 angstrom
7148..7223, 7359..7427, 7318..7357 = -0.97 angstrom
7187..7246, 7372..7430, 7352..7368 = -0.09 angstrom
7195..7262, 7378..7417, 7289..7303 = 0.68 angstrom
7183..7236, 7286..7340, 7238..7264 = -0.77 angstrom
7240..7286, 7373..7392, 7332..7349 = -0.60 angstrom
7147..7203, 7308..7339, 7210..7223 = 0.48 angstrom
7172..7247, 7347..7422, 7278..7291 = 1.36 angstrom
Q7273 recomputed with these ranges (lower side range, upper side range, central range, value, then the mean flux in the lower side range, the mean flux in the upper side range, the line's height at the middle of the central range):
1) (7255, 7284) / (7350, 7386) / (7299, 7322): -1.09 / 9.17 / 9.74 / 9.41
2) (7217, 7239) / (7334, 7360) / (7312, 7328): 0.05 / 9.77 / 10.1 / 10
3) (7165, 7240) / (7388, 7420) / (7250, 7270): 0.14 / 9.66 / 10.1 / 9.78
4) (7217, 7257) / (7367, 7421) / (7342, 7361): -0.42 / 9.87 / 9.9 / 9.89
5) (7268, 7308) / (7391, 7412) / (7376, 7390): -0.05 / 9.11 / 10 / 9.88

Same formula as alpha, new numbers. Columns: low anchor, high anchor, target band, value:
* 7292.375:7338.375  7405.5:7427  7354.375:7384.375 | 0.8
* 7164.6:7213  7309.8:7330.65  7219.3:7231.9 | 0.0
